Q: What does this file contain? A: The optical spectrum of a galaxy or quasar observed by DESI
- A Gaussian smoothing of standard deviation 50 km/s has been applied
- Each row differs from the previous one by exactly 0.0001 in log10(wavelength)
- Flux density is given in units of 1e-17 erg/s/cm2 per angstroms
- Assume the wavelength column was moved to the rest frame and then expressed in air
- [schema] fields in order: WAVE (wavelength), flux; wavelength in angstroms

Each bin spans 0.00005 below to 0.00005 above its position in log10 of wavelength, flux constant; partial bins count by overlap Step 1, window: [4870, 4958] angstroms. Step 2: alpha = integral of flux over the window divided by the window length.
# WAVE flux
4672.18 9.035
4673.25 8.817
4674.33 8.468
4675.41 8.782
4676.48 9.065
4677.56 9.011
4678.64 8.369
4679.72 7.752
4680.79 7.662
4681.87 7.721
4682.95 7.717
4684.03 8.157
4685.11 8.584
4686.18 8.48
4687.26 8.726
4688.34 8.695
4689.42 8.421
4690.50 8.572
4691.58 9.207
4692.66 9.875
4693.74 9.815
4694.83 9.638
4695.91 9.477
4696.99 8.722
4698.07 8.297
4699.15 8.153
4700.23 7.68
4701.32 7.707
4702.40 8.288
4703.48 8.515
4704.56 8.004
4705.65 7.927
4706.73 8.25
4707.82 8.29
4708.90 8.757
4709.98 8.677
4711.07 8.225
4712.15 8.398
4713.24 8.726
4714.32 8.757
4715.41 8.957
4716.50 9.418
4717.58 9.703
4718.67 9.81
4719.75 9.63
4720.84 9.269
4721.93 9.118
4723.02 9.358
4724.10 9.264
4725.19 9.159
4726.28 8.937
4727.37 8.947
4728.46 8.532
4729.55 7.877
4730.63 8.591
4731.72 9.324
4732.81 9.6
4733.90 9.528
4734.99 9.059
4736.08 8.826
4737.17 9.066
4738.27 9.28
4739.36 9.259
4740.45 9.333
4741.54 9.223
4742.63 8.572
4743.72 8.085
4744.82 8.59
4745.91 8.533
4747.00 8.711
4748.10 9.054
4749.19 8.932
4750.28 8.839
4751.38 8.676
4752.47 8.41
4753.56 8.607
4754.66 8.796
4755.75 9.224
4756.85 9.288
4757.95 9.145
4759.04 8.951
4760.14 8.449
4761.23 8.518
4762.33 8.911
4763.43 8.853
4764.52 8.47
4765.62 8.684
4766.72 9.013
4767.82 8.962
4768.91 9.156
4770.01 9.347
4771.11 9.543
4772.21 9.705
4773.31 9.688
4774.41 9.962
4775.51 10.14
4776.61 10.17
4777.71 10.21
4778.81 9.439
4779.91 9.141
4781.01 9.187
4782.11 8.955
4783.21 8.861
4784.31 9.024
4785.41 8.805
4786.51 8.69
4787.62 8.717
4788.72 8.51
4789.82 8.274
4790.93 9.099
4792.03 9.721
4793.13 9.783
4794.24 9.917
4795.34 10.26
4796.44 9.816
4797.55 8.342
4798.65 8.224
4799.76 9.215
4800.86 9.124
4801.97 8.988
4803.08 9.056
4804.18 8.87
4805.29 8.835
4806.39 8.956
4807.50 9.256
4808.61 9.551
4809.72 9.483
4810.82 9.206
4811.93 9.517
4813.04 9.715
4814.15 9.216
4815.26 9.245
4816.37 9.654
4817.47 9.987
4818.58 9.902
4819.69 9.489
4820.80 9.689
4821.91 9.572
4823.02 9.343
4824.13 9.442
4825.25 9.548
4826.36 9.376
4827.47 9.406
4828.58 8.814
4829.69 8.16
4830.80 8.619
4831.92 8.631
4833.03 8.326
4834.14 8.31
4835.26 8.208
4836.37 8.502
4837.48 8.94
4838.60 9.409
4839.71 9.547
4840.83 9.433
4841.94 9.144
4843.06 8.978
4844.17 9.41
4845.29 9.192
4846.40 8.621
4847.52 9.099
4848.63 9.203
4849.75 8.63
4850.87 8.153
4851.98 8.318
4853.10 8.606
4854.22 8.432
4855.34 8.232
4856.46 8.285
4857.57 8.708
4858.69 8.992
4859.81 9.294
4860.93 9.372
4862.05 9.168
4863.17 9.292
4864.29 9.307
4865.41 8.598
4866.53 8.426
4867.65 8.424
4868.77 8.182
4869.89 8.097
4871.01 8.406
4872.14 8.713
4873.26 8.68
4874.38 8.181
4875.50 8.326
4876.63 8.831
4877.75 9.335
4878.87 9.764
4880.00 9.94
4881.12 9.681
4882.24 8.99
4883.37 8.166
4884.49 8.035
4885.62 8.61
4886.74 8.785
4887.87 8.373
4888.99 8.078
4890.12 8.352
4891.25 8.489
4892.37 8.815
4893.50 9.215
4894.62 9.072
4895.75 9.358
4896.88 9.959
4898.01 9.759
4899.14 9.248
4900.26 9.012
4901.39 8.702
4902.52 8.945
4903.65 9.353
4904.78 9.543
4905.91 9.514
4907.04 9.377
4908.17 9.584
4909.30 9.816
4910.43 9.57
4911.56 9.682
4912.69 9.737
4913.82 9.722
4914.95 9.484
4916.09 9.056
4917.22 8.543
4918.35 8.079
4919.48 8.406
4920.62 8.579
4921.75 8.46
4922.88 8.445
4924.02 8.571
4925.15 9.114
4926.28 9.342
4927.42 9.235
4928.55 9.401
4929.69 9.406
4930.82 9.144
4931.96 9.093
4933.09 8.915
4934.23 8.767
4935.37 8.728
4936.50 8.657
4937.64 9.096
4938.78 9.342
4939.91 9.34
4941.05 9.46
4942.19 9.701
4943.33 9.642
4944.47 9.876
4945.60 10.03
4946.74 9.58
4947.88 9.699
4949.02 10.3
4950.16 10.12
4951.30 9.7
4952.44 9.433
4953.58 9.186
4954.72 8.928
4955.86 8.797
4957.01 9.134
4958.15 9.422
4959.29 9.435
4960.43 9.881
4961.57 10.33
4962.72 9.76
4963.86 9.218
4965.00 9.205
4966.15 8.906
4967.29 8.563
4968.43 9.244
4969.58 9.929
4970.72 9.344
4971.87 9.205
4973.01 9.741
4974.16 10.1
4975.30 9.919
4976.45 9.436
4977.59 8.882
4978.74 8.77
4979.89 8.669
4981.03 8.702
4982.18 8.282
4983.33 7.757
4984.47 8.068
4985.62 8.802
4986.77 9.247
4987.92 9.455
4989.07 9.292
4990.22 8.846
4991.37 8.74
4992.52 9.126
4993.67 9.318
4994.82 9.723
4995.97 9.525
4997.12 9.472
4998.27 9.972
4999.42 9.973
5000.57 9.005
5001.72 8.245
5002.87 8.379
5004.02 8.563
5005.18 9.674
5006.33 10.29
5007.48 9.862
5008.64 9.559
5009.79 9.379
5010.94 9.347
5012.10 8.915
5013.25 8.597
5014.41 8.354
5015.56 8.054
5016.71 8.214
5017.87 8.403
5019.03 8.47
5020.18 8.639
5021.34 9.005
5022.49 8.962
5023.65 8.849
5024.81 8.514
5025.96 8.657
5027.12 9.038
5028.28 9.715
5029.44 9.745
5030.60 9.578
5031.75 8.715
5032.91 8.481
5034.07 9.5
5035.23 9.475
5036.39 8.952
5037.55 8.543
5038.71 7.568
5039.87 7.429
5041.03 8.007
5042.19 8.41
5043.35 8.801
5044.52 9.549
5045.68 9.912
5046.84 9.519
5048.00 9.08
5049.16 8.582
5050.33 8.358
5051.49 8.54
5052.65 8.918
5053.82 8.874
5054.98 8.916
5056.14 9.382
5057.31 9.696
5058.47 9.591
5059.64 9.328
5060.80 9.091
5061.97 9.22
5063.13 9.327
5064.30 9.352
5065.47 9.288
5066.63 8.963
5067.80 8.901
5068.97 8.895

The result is 9.12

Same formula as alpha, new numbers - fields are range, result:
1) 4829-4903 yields 8.82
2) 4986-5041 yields 9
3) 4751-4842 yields 9.15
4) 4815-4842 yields 9.15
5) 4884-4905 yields 8.92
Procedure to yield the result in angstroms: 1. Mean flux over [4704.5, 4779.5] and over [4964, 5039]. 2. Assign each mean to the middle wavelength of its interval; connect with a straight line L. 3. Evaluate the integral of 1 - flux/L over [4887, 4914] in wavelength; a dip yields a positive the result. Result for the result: -0.5 angstroms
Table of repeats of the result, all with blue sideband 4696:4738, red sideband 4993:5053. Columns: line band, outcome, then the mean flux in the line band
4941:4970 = -1.9 angstroms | 9.52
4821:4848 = -0.5 angstroms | 9.01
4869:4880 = 0.2 angstroms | 8.75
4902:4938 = -0.8 angstroms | 9.1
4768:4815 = -2.4 angstroms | 9.28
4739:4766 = 0.0 angstroms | 8.8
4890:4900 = -0.3 angstroms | 9.18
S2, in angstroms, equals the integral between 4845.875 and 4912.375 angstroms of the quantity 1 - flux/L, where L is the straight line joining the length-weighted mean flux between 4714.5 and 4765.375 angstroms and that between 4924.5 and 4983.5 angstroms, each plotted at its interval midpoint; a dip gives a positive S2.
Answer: 2.0 angstroms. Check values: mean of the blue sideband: 8.97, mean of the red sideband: 9.31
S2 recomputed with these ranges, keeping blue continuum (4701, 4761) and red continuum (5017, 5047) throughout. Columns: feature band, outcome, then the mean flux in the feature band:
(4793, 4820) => -1.49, 9.34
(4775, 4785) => -0.68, 9.45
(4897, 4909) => -0.67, 9.34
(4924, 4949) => -1.33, 9.32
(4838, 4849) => -0.44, 9.2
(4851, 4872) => 0.43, 8.66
